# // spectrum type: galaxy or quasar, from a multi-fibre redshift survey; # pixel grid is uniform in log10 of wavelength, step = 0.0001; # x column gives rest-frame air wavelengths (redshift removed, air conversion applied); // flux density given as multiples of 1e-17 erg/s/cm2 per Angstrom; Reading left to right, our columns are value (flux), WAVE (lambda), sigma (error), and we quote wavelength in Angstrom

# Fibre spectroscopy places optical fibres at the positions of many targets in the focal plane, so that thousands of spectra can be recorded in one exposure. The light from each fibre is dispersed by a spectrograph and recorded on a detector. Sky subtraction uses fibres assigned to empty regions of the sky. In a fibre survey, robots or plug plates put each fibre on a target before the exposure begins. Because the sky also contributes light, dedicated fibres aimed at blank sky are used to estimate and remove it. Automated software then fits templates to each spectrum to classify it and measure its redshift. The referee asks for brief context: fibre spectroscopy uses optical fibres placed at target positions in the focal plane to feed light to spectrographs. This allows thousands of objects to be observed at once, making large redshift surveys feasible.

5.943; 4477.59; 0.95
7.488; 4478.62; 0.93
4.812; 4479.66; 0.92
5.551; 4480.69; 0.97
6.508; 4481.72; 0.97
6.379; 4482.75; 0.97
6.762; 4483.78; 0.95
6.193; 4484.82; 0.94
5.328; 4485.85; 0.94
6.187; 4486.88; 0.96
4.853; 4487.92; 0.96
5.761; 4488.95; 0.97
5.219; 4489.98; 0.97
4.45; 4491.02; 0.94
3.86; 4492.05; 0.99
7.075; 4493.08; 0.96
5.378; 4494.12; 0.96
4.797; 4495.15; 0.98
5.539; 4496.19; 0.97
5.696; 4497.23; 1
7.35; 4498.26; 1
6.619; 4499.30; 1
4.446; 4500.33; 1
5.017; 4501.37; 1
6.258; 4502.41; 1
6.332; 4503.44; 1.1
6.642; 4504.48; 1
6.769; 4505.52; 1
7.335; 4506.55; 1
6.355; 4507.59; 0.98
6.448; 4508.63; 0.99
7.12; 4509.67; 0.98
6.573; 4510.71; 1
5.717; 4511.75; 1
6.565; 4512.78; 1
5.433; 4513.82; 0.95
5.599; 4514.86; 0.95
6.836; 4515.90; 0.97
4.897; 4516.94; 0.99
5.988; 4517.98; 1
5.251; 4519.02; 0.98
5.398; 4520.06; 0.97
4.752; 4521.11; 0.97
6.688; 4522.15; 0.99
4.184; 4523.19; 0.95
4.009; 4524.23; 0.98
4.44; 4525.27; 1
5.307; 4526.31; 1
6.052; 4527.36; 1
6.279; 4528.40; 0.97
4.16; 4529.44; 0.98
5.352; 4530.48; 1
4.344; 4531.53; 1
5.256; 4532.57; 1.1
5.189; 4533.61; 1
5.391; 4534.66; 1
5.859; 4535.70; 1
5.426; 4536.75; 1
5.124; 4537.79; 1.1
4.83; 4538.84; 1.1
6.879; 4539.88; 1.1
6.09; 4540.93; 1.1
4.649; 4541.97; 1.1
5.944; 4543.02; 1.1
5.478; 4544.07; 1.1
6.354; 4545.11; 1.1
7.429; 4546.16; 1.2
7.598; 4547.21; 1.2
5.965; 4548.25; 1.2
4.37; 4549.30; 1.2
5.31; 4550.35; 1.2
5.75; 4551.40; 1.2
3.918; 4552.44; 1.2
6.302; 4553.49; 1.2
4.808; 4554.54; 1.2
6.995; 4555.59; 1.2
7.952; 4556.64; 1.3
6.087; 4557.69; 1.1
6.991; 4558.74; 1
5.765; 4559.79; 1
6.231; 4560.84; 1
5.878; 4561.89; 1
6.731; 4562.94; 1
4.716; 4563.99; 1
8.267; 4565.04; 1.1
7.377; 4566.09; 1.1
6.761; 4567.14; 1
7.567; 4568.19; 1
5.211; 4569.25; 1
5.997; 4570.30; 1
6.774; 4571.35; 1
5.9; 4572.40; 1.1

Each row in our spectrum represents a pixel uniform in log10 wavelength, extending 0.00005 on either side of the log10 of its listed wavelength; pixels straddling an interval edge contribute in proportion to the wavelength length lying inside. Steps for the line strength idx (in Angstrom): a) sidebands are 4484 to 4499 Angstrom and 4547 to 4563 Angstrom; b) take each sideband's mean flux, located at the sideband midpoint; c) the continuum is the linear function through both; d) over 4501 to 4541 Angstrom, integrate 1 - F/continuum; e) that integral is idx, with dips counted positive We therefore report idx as 0.5 Angstrom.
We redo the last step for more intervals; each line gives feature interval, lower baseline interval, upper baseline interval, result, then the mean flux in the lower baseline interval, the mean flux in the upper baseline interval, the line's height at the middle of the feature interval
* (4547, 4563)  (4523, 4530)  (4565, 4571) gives 0.52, 4.96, 6.75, 6.19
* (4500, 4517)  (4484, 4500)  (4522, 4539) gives -2.42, 5.63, 5.14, 5.42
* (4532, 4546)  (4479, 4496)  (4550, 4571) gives 1.00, 5.58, 6.24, 6.05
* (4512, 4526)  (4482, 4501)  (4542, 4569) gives 1.21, 5.67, 6.22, 5.9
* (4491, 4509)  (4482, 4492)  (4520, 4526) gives -2.04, 5.62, 4.89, 5.35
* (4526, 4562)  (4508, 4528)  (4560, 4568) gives 2.50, 5.65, 6.58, 6.18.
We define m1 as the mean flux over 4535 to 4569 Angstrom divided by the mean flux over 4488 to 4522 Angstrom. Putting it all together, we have 1.04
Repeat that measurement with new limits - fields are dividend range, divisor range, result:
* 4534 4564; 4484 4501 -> 1.06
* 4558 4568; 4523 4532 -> 1.33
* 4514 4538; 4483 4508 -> 0.91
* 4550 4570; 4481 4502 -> 1.10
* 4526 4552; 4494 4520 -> 0.93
